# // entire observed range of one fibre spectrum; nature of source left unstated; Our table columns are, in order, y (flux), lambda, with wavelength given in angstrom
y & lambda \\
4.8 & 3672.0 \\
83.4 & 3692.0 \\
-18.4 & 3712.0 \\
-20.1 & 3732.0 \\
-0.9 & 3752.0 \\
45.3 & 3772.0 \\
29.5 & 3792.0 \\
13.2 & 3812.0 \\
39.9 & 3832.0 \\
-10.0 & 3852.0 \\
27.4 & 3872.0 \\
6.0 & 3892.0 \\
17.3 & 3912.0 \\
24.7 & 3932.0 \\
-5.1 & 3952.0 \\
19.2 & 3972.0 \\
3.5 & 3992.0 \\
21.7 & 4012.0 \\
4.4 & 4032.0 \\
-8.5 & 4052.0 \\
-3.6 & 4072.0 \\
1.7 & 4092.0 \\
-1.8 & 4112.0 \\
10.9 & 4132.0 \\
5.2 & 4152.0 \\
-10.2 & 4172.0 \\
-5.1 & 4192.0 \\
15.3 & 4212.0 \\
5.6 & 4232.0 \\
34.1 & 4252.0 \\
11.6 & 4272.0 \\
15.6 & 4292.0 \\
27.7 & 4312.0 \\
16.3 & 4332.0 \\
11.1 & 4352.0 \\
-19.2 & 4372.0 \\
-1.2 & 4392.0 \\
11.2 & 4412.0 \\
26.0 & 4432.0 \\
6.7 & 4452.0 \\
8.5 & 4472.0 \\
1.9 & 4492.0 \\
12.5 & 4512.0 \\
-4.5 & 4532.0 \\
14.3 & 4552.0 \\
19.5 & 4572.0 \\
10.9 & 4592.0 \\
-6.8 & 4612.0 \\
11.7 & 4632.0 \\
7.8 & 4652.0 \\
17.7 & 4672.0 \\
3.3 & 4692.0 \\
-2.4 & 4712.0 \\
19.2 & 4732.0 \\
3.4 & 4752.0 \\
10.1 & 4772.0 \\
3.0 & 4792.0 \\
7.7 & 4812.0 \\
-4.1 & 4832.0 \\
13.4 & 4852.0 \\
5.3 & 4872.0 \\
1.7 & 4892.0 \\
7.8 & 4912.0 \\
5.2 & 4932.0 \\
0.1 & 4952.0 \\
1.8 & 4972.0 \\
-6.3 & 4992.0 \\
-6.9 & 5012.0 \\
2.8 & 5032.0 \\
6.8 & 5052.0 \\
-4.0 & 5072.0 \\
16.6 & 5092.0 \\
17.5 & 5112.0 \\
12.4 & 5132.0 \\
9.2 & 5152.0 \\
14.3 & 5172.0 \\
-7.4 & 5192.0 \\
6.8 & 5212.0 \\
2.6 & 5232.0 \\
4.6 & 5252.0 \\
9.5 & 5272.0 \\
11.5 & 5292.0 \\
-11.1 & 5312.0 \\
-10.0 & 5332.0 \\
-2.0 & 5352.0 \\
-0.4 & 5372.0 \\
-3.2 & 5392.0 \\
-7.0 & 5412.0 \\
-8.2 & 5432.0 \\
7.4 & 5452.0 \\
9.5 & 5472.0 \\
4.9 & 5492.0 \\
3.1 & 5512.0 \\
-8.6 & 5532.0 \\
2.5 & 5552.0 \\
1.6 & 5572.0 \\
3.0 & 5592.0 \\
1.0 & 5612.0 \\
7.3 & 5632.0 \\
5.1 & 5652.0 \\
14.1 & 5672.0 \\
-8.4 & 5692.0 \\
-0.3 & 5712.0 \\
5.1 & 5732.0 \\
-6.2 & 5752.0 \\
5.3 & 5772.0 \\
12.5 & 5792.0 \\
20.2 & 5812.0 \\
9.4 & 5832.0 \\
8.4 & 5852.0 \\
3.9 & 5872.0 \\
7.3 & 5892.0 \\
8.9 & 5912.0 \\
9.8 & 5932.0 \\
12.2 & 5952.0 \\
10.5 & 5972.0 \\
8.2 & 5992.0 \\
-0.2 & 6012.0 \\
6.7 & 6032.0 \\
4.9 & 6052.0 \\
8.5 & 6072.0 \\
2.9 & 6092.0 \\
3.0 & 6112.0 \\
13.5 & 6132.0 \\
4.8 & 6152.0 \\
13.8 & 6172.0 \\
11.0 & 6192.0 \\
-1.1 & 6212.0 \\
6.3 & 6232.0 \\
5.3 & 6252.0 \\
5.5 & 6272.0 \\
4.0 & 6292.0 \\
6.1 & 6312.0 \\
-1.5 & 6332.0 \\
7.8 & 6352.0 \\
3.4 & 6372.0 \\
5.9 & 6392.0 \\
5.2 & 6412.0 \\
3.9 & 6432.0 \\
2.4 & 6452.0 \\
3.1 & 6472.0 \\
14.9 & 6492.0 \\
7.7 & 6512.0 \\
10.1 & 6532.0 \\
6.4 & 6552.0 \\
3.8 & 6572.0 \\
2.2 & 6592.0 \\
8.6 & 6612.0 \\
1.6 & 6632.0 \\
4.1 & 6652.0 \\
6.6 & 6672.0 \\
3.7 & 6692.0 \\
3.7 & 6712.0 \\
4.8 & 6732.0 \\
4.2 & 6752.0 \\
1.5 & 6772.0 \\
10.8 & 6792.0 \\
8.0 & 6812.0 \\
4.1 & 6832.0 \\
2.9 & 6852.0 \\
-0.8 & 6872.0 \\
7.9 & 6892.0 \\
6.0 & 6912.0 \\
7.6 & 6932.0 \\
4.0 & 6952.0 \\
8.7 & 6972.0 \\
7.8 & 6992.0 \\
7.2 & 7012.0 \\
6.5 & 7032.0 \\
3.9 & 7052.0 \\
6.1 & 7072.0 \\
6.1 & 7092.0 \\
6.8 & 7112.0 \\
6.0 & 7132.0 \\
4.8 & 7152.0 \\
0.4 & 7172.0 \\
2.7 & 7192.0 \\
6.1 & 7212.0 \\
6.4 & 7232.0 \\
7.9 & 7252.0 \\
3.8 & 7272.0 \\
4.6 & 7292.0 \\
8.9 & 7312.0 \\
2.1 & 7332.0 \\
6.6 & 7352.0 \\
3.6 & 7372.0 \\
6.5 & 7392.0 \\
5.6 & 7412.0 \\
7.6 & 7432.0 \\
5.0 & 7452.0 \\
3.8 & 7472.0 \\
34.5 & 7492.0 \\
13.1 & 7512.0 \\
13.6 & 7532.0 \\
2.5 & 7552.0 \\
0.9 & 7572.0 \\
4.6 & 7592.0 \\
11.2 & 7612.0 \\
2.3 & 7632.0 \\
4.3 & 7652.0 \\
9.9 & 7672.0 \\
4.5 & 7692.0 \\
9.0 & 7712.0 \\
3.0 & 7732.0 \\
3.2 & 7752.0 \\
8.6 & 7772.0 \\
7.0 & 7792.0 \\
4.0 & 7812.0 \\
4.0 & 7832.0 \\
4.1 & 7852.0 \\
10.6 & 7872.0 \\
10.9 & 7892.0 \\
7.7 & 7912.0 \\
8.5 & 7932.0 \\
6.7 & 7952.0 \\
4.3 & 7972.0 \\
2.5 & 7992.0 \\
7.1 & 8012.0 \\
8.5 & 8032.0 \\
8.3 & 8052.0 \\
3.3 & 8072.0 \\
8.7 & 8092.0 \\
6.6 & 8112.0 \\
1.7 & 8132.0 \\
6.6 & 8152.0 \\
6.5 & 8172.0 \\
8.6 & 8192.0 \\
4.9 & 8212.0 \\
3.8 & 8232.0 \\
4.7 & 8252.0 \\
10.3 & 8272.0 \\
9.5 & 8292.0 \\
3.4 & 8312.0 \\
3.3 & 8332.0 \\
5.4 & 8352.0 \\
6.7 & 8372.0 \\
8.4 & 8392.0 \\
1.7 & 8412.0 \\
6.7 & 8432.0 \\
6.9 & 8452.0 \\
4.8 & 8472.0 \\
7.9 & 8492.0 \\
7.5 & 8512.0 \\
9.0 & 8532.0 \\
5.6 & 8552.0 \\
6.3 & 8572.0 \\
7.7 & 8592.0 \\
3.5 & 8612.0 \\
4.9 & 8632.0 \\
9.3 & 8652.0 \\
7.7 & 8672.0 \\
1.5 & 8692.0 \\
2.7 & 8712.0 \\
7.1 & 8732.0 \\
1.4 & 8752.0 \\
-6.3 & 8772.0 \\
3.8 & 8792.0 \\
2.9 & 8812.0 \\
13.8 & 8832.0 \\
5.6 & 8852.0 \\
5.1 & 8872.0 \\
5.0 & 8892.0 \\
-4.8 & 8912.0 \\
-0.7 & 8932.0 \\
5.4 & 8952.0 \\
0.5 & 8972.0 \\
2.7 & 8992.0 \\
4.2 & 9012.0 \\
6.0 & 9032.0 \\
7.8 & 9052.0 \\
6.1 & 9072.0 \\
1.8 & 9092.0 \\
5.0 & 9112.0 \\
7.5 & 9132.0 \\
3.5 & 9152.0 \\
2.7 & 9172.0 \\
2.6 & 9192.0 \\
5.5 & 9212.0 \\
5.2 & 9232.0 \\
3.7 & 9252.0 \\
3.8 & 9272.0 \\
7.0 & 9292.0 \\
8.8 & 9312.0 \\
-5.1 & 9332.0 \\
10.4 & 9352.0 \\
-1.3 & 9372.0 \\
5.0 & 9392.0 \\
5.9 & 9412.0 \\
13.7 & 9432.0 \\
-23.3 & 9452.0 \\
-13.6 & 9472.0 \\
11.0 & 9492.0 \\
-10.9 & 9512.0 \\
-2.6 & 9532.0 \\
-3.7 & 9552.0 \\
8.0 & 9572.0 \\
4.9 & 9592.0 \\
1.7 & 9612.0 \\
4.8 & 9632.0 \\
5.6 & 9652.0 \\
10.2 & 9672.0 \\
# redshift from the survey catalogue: 1.01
